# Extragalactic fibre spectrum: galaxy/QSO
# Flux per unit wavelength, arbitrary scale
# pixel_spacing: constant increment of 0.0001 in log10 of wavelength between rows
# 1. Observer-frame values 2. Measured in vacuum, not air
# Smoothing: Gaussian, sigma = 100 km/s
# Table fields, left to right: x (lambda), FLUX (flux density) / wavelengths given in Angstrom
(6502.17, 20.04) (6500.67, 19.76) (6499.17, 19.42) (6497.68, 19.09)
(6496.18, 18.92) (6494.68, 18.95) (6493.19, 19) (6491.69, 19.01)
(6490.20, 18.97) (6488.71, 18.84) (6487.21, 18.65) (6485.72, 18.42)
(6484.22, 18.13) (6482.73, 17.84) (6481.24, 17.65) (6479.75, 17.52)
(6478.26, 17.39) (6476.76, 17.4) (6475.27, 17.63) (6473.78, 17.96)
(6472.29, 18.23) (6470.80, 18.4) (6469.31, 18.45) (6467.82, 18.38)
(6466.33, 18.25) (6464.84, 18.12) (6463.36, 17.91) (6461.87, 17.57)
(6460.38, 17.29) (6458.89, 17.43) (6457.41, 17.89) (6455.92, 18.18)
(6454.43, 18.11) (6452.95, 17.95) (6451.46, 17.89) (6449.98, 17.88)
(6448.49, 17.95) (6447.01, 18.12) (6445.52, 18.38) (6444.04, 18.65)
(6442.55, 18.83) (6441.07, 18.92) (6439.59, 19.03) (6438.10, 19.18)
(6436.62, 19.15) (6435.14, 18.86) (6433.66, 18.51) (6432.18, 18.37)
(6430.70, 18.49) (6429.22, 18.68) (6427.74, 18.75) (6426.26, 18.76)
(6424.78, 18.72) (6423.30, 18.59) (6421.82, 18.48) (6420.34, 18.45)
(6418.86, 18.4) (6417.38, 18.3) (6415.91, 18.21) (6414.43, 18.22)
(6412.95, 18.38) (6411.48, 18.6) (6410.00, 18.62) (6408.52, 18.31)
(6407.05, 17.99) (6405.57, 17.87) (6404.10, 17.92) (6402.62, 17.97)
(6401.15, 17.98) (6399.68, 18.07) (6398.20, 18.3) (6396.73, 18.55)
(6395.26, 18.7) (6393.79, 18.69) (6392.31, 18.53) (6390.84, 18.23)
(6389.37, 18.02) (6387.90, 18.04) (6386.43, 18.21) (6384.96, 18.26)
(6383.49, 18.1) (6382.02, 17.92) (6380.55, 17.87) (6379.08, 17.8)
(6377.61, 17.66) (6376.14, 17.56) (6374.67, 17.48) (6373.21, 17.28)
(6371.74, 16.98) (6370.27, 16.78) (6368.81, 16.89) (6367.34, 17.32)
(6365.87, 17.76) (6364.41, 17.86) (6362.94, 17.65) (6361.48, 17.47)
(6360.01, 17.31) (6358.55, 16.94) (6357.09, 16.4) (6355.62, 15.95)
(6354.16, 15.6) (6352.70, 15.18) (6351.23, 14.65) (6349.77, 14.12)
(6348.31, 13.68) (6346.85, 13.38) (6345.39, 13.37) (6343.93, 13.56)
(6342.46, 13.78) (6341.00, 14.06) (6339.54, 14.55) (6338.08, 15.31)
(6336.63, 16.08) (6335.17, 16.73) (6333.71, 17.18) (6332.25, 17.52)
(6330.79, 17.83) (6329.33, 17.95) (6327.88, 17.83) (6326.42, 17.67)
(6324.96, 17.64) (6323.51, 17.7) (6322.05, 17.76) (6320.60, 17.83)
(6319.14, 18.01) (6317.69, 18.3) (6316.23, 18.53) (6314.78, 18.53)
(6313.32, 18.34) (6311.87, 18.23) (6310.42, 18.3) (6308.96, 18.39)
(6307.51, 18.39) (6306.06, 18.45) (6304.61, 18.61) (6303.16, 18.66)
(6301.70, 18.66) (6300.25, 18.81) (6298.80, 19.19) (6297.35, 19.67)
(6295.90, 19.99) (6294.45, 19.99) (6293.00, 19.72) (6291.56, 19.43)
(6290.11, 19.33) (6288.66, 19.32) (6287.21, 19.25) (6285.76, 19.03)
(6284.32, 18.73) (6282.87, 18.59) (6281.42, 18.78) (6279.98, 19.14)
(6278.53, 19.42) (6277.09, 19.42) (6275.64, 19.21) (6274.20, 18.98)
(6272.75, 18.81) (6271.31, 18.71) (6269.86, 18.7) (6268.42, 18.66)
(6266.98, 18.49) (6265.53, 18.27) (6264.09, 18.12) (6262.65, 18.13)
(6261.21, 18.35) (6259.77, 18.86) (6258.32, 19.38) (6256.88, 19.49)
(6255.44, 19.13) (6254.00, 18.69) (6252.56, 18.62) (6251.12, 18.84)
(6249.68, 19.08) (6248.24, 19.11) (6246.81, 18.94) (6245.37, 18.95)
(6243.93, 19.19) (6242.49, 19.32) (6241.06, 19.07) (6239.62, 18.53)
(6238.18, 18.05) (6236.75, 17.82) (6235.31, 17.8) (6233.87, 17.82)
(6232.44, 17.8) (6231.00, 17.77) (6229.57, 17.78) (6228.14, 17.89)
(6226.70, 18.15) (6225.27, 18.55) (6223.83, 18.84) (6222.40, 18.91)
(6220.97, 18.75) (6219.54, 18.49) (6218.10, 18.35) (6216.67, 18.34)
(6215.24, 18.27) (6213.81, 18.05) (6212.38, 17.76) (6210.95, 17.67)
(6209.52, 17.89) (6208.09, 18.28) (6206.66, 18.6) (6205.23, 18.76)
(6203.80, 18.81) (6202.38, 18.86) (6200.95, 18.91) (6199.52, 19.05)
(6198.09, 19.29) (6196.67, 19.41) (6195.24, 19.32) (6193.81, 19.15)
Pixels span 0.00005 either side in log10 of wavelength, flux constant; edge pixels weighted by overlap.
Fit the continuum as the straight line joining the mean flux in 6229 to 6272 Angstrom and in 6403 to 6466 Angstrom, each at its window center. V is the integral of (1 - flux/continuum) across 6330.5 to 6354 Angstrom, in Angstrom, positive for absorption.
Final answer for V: 4.4 Angstrom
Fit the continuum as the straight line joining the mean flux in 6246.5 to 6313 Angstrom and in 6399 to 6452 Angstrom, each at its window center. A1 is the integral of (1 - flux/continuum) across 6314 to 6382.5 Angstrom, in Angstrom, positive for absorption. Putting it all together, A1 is 7.43 Angstrom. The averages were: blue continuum 18.9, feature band 16.7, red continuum 18.4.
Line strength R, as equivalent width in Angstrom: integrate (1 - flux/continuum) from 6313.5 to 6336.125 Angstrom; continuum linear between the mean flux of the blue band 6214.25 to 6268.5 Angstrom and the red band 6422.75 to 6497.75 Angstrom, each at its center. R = 0.8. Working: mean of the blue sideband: 18.5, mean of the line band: 17.8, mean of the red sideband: 18.3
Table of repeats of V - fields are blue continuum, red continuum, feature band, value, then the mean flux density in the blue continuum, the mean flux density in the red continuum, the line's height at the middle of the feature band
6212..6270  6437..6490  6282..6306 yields -0.96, 18.5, 18.1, 18.4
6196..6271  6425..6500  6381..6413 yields 0.31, 18.6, 18.4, 18.4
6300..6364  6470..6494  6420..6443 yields -1.30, 16.8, 18.2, 17.7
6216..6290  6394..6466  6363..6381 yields 0.98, 18.7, 18.3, 18.4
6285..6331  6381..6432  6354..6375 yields 1.57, 18.6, 18.3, 18.5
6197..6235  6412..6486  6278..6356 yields 3.53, 18.4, 18.2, 18.3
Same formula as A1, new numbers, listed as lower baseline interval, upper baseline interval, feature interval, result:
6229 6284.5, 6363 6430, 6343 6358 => 3.0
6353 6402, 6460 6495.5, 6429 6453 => -0.7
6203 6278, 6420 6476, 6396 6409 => 0.2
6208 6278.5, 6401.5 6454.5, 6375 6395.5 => 0.4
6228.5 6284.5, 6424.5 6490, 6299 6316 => 0.1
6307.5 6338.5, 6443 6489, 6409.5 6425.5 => -0.5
